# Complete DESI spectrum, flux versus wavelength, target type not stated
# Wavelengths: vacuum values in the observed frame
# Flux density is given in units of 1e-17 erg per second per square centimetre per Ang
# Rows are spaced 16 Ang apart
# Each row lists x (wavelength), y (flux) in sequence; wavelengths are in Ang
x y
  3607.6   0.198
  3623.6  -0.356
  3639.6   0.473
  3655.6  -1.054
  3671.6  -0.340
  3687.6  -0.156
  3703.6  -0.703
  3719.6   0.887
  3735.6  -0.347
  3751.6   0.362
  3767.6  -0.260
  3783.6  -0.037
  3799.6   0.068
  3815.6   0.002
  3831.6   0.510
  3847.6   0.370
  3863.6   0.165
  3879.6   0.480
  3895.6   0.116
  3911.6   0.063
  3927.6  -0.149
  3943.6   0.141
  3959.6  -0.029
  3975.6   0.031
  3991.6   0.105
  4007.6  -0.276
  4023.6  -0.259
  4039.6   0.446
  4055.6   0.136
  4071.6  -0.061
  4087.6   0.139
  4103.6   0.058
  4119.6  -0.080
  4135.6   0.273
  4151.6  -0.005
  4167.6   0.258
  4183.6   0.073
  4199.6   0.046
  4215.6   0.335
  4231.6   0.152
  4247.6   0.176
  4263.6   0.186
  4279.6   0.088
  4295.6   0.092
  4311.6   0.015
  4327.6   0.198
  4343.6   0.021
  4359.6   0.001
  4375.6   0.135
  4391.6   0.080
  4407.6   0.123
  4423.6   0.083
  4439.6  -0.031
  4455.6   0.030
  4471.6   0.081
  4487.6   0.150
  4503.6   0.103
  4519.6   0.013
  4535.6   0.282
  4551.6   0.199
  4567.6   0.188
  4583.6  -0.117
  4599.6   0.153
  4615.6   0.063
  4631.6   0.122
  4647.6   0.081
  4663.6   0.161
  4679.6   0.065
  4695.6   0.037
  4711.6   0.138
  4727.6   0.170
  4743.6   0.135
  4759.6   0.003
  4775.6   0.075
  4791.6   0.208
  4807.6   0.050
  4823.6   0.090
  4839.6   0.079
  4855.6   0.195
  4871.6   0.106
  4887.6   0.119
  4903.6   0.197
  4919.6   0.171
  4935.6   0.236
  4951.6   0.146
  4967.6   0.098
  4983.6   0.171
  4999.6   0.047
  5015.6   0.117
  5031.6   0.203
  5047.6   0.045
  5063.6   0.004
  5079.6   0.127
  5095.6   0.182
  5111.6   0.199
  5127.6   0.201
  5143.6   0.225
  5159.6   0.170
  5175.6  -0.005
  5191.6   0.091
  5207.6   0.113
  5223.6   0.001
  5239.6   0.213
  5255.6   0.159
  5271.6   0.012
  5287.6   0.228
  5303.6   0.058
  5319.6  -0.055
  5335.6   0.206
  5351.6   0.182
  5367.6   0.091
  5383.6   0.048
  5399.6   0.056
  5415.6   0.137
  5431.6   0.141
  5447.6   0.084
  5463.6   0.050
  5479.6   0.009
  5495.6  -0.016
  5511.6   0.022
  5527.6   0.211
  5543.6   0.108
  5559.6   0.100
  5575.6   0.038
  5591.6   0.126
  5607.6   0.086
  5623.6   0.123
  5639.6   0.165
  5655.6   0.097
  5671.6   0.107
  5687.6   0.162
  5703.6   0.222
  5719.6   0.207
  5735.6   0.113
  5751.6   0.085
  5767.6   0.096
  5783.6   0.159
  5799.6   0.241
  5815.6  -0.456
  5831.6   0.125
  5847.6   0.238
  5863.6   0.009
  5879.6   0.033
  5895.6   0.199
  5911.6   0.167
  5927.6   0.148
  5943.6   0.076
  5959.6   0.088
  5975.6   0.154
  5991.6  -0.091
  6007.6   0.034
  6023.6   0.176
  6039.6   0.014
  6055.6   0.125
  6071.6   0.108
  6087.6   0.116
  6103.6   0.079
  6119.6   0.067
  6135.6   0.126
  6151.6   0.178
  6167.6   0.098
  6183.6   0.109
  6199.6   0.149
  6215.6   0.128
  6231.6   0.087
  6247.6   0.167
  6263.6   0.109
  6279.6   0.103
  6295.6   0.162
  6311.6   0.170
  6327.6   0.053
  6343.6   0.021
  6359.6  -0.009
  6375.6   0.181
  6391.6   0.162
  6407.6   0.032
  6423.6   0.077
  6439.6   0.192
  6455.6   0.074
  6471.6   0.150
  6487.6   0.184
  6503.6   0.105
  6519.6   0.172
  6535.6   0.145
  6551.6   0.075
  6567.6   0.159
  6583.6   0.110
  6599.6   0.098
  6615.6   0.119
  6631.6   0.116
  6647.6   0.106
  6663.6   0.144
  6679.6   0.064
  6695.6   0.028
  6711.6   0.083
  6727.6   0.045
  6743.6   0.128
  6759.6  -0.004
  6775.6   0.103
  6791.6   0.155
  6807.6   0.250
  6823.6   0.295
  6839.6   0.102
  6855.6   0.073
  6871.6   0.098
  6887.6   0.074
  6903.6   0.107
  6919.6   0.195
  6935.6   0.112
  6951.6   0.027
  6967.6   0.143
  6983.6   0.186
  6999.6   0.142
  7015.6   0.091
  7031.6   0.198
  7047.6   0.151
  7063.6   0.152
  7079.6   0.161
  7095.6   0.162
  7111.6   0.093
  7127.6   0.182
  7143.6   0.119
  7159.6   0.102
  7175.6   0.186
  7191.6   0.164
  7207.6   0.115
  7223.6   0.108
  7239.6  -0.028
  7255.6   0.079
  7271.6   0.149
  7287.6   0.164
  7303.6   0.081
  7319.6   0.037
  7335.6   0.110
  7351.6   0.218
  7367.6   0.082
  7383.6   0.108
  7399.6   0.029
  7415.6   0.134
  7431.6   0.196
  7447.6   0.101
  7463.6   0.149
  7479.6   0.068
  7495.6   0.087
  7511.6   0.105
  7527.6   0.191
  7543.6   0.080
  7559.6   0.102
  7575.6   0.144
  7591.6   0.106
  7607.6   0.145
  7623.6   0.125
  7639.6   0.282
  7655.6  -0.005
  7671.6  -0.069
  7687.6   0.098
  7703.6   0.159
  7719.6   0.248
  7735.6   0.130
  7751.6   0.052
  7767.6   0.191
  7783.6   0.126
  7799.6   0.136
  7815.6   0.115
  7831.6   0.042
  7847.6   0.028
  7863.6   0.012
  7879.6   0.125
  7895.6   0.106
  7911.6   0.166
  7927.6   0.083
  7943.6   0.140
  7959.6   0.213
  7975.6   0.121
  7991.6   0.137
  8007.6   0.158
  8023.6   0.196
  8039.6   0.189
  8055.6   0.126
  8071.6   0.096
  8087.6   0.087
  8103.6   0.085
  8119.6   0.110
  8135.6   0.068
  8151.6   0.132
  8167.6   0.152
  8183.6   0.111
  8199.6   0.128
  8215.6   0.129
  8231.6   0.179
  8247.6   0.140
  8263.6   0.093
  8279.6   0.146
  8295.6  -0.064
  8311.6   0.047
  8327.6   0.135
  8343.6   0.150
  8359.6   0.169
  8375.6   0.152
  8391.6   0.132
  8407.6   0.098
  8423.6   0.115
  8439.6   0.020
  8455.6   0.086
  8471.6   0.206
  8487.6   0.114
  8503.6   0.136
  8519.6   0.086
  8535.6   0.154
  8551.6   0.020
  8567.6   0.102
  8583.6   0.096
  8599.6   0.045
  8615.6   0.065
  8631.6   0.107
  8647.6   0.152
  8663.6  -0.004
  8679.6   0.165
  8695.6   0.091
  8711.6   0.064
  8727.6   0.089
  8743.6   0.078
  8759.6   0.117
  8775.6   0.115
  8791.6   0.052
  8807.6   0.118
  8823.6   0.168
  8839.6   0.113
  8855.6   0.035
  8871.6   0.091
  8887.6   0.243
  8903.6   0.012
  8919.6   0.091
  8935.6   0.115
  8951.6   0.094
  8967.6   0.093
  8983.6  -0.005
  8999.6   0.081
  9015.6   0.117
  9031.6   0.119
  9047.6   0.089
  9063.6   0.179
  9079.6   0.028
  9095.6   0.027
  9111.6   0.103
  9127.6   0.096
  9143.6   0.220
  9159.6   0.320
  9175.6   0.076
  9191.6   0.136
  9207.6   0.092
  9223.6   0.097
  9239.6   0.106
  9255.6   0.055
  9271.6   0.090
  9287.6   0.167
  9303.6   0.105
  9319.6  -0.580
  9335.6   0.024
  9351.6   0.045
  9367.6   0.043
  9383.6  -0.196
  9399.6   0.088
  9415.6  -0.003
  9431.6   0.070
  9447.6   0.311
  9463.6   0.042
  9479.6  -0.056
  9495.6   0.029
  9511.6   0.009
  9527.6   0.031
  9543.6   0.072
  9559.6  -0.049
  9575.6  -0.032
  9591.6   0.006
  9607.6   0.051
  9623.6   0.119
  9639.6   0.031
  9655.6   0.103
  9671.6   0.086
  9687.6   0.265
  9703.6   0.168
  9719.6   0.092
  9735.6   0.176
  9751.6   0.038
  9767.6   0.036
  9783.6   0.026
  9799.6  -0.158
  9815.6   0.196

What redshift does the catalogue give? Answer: 0.828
